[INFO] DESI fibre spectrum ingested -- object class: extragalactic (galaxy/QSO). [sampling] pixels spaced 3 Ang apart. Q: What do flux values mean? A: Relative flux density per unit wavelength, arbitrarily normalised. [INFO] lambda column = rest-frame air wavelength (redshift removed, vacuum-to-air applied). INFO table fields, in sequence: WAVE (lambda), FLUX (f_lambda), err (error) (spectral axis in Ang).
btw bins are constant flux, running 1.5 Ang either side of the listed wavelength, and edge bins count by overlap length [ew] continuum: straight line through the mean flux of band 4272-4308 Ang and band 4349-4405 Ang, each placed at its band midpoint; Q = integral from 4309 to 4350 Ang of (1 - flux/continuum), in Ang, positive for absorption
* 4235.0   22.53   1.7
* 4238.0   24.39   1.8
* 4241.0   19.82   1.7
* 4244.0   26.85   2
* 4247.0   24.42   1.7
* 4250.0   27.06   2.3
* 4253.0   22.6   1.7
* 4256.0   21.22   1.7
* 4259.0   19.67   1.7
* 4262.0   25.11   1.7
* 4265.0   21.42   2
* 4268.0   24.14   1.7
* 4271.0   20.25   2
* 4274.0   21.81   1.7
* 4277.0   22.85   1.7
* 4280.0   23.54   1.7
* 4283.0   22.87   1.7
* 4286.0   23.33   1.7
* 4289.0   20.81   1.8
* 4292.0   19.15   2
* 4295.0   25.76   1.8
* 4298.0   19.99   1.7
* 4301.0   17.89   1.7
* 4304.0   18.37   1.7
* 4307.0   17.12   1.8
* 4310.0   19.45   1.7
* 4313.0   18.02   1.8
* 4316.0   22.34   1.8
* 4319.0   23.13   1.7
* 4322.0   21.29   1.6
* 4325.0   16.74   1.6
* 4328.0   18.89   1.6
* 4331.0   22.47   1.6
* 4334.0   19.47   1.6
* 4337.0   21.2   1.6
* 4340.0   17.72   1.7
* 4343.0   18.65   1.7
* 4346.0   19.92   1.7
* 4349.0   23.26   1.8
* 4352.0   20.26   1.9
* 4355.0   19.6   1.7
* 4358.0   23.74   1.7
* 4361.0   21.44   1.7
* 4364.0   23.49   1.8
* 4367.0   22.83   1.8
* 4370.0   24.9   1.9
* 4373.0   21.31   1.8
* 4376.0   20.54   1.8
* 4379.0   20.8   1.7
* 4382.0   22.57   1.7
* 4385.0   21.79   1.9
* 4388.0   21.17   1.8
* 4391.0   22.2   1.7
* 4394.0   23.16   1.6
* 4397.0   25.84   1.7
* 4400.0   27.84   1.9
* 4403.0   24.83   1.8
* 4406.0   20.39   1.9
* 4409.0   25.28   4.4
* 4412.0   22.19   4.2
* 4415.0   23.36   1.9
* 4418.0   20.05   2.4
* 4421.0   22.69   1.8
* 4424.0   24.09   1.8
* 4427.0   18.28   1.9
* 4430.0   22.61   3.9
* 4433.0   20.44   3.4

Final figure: 3.2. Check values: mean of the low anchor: 21.2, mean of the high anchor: 22.7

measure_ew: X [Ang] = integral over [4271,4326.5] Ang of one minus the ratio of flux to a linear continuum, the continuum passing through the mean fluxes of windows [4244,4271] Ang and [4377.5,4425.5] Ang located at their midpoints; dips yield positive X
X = 5.7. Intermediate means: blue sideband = 23.2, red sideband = 23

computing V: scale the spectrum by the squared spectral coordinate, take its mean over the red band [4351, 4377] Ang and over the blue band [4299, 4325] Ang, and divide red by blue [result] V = 1.16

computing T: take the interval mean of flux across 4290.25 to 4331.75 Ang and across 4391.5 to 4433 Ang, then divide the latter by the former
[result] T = 1.15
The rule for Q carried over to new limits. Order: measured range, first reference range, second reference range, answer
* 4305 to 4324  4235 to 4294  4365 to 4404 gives 2.30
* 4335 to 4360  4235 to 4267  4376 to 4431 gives 2.55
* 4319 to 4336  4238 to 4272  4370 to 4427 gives 2.06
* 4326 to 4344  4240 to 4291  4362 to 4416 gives 2.54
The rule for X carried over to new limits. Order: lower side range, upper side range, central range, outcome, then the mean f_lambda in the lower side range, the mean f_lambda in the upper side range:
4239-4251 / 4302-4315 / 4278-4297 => -2.0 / 24.4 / 18.4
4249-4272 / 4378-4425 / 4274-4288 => -0.1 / 22.6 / 23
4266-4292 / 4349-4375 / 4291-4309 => 2.0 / 22.2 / 22.2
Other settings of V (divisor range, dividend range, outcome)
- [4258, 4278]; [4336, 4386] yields 1.01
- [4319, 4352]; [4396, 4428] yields 1.19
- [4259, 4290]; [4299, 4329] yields 0.88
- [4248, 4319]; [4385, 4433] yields 1.12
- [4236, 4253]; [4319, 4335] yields 0.86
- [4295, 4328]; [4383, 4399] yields 1.21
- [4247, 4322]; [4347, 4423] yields 1.10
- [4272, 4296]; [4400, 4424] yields 1.09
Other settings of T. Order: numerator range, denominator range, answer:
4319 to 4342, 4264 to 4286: 0.88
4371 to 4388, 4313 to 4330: 1.06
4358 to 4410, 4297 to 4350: 1.16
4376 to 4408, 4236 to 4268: 0.99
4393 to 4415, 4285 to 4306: 1.17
